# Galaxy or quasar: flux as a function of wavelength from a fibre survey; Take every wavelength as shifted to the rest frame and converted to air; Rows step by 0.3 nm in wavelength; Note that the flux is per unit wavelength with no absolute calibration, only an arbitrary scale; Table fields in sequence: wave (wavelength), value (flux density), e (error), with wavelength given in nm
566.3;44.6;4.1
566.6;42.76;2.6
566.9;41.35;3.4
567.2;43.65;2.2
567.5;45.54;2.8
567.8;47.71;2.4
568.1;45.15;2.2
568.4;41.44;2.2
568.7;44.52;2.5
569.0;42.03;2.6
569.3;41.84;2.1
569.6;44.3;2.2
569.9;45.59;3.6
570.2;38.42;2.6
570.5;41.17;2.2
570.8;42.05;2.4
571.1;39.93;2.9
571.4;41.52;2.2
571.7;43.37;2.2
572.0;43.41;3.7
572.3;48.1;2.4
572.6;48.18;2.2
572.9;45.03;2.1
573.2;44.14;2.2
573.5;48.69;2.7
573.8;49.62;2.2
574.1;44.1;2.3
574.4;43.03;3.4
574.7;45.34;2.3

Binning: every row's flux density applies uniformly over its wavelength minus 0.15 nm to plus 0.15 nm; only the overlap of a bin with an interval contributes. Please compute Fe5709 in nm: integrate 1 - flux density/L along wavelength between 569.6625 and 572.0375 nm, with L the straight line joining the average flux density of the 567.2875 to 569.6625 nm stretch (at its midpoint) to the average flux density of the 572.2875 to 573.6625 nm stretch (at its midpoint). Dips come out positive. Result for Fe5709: 0.18 nm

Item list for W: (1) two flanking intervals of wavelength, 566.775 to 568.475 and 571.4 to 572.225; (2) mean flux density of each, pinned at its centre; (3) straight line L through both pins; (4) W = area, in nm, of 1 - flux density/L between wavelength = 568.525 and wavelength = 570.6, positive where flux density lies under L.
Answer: 0.06 nm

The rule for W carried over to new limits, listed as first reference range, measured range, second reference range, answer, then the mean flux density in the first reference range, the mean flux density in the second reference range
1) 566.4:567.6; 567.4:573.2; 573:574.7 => 0.113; 43.3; 45.8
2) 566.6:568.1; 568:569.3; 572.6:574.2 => 0.054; 44.4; 46.6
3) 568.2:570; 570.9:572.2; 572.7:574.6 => 0.069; 43.3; 45.8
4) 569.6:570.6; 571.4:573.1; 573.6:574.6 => -0.044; 42.1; 45.7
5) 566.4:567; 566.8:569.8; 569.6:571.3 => -0.126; 42.3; 41.7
